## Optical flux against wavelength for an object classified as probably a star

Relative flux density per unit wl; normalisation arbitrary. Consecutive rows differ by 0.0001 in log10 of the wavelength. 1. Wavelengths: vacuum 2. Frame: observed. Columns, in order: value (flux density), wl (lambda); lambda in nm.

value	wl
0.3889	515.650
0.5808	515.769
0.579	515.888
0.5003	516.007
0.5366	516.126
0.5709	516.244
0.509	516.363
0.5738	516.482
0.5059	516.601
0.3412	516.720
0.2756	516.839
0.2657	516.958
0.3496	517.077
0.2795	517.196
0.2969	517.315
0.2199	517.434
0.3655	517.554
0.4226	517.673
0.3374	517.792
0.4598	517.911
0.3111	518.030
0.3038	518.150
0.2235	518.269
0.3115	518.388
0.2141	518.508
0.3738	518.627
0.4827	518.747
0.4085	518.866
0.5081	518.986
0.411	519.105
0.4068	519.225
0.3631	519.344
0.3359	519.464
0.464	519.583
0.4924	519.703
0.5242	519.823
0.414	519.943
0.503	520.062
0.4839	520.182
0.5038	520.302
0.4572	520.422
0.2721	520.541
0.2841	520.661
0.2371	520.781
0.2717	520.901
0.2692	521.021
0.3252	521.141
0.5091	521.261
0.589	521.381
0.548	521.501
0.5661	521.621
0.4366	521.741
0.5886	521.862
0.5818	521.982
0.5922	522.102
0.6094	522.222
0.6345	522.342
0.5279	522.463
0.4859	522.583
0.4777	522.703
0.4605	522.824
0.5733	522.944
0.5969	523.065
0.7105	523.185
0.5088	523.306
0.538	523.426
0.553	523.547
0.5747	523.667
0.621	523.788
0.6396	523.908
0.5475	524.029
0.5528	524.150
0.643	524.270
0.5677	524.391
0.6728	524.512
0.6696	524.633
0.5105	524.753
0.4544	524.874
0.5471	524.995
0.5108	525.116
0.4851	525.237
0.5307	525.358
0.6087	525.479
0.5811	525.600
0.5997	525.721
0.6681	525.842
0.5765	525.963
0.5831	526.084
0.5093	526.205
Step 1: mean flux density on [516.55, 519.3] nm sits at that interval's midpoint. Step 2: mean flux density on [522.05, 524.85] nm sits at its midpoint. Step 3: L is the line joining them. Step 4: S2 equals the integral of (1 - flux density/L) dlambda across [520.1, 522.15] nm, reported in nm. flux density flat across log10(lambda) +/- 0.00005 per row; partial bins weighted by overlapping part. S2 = 0.17 nm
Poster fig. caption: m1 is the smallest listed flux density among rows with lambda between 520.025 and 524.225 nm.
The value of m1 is 0.2371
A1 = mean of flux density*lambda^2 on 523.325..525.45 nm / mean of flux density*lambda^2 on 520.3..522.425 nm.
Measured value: 1.24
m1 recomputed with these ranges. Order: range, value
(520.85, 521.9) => 0.2692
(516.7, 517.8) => 0.2199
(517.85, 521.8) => 0.2141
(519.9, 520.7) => 0.2721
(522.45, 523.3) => 0.4605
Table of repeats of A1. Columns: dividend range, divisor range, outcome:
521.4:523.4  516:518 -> 1.43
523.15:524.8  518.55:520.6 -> 1.39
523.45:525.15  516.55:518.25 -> 1.77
